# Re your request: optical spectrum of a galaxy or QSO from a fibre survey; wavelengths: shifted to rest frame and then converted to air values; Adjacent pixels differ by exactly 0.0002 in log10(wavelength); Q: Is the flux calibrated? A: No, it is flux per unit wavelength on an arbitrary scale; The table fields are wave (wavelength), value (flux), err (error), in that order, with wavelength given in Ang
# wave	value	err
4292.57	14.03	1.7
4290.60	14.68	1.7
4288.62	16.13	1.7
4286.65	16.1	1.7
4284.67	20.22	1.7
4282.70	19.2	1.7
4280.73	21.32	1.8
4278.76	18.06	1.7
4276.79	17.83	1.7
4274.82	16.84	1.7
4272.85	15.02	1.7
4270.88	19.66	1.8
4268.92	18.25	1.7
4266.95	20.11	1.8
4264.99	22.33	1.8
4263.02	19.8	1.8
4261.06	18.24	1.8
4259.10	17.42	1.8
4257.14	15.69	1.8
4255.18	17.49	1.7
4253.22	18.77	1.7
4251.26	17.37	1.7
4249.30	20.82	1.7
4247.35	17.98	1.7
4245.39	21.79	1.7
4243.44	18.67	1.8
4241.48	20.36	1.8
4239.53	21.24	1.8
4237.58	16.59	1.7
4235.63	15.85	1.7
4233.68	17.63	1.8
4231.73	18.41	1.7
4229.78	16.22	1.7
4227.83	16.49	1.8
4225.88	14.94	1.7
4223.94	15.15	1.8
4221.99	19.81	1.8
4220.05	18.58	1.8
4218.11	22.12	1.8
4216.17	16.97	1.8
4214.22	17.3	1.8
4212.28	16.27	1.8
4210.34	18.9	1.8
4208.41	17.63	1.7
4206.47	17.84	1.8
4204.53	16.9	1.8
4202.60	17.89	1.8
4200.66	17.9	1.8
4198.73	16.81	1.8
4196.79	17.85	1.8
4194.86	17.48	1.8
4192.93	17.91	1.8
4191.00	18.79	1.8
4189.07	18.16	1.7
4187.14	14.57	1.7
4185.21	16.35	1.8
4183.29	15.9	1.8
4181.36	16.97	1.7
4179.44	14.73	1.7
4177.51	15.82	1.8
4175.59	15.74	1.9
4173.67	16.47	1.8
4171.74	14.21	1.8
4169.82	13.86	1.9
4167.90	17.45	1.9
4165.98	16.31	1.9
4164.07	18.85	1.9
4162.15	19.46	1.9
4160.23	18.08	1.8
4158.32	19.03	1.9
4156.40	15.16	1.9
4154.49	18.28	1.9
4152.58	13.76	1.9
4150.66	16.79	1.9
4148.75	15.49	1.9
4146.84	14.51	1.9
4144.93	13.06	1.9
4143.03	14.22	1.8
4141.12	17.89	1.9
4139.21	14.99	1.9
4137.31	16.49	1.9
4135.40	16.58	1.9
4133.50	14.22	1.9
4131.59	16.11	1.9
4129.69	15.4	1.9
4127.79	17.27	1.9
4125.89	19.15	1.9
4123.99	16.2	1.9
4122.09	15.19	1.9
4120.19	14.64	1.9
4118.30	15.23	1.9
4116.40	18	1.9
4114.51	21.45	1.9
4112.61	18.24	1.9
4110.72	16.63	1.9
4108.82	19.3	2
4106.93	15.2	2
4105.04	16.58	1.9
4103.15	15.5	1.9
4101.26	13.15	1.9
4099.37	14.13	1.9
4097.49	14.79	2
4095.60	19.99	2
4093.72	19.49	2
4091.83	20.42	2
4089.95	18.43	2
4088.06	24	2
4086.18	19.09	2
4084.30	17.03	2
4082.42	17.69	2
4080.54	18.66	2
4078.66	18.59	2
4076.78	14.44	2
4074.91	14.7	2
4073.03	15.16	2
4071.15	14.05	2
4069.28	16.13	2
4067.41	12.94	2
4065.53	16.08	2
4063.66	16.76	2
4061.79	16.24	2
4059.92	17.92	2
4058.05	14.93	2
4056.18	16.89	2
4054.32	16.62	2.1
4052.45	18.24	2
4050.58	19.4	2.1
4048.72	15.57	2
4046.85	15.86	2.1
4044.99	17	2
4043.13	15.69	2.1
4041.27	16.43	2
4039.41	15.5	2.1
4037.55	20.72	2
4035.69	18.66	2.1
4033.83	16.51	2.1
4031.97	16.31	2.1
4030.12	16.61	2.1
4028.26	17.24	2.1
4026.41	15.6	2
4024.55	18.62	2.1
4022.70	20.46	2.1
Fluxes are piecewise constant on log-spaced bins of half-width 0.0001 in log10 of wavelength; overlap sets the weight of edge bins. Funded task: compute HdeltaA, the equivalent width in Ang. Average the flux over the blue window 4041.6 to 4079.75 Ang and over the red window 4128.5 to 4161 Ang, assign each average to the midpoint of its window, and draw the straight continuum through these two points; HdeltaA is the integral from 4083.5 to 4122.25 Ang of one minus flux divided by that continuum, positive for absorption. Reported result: -3.5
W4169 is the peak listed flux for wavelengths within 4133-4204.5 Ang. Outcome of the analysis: 19.46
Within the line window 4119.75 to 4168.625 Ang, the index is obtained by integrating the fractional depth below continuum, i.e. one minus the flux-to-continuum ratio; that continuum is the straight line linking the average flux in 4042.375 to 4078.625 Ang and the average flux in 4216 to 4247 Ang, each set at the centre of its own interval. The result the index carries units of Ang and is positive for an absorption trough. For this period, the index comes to 2.25 Ang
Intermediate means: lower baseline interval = 16.1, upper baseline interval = 18.2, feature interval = 16.3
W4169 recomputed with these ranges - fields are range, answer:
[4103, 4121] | 21.45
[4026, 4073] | 20.72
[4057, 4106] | 24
